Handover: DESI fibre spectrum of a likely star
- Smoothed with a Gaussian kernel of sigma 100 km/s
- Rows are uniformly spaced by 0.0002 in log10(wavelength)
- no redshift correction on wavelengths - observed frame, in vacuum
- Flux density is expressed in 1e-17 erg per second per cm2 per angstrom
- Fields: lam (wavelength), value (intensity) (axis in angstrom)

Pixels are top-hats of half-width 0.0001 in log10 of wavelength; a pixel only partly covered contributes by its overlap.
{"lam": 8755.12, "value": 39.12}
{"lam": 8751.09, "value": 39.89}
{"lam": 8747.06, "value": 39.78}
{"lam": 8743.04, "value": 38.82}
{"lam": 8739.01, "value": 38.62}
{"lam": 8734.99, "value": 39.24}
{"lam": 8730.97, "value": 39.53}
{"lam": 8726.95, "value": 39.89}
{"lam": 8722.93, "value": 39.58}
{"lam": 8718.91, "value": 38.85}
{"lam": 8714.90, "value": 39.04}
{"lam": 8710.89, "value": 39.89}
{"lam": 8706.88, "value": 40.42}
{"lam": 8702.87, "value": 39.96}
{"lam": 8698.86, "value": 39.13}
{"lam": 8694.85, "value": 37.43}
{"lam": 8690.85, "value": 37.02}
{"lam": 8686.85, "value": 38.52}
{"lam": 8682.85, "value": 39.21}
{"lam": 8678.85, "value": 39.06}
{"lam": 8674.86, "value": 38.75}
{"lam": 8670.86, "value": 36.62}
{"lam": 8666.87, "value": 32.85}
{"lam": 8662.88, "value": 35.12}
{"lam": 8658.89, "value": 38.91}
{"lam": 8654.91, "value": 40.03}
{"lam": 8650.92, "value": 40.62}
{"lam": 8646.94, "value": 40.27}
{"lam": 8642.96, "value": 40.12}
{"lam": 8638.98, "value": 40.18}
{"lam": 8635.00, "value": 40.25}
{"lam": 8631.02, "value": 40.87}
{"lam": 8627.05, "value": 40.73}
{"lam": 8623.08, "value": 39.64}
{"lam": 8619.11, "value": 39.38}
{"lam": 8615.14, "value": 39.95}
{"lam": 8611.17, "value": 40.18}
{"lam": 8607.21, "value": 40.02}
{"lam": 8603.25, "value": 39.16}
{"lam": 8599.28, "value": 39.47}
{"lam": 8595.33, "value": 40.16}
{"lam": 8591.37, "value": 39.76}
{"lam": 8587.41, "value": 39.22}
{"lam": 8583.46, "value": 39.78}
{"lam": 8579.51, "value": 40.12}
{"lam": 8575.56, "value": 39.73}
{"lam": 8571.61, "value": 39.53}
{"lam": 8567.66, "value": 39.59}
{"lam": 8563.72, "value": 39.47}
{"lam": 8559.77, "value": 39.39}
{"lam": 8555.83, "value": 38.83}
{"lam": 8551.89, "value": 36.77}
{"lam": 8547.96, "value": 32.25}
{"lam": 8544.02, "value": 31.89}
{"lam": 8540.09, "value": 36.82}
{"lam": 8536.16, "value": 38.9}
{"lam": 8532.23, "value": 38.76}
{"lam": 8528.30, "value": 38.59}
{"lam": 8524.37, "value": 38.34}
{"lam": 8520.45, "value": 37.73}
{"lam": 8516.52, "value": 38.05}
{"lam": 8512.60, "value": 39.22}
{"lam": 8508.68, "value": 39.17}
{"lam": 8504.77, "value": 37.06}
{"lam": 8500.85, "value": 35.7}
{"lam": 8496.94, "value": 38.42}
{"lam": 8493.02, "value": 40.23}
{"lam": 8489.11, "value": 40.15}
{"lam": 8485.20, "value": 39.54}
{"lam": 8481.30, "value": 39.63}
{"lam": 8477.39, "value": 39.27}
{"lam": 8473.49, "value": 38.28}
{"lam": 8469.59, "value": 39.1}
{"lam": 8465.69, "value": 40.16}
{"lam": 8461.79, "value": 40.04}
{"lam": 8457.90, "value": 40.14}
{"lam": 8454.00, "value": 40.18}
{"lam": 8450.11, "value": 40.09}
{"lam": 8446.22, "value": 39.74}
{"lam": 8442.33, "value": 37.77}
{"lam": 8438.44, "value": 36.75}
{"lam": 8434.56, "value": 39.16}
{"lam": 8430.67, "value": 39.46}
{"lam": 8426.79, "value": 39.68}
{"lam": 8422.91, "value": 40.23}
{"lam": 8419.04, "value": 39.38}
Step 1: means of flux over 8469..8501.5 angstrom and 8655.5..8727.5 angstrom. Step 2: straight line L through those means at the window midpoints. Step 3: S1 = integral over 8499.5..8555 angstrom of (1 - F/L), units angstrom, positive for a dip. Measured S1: 2.5 angstrom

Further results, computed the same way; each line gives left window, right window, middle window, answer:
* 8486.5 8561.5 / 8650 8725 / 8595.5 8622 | -1.1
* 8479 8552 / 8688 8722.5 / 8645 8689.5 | 0.7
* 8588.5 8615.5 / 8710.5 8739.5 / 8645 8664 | 0.2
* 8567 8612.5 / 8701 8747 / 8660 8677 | 1.5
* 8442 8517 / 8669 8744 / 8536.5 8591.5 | 1.4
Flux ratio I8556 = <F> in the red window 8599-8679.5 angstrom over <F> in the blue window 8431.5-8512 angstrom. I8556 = 1.00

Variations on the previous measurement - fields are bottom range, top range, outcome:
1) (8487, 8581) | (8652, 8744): 1.01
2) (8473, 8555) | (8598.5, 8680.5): 1.03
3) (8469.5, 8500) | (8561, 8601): 1.01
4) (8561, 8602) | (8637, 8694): 0.97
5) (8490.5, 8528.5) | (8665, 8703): 0.99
